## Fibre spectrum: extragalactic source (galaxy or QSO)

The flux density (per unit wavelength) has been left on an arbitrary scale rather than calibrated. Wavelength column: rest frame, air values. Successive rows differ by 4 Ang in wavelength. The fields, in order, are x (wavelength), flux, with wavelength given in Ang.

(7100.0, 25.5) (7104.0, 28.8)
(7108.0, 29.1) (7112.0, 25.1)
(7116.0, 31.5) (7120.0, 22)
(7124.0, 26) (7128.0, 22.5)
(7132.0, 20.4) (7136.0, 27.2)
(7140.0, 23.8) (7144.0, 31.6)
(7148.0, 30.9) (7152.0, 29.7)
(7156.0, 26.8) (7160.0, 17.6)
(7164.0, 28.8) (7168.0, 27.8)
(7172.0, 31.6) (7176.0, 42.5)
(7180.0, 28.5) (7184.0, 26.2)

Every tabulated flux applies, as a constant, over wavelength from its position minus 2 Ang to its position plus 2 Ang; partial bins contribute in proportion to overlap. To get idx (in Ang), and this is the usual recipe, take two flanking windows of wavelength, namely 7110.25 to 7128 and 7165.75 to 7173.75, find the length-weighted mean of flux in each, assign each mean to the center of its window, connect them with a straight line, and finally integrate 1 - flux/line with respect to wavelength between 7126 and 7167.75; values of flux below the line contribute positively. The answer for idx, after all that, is 2.8 Ang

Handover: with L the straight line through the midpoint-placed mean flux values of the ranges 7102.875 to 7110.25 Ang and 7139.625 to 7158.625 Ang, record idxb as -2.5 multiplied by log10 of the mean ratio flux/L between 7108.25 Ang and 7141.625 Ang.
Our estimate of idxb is 0.15 mag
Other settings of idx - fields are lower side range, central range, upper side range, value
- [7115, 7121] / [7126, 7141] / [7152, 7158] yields 2.06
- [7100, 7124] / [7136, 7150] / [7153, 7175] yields -0.66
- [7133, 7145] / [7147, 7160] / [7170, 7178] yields 1.48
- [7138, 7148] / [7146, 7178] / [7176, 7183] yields 0.98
